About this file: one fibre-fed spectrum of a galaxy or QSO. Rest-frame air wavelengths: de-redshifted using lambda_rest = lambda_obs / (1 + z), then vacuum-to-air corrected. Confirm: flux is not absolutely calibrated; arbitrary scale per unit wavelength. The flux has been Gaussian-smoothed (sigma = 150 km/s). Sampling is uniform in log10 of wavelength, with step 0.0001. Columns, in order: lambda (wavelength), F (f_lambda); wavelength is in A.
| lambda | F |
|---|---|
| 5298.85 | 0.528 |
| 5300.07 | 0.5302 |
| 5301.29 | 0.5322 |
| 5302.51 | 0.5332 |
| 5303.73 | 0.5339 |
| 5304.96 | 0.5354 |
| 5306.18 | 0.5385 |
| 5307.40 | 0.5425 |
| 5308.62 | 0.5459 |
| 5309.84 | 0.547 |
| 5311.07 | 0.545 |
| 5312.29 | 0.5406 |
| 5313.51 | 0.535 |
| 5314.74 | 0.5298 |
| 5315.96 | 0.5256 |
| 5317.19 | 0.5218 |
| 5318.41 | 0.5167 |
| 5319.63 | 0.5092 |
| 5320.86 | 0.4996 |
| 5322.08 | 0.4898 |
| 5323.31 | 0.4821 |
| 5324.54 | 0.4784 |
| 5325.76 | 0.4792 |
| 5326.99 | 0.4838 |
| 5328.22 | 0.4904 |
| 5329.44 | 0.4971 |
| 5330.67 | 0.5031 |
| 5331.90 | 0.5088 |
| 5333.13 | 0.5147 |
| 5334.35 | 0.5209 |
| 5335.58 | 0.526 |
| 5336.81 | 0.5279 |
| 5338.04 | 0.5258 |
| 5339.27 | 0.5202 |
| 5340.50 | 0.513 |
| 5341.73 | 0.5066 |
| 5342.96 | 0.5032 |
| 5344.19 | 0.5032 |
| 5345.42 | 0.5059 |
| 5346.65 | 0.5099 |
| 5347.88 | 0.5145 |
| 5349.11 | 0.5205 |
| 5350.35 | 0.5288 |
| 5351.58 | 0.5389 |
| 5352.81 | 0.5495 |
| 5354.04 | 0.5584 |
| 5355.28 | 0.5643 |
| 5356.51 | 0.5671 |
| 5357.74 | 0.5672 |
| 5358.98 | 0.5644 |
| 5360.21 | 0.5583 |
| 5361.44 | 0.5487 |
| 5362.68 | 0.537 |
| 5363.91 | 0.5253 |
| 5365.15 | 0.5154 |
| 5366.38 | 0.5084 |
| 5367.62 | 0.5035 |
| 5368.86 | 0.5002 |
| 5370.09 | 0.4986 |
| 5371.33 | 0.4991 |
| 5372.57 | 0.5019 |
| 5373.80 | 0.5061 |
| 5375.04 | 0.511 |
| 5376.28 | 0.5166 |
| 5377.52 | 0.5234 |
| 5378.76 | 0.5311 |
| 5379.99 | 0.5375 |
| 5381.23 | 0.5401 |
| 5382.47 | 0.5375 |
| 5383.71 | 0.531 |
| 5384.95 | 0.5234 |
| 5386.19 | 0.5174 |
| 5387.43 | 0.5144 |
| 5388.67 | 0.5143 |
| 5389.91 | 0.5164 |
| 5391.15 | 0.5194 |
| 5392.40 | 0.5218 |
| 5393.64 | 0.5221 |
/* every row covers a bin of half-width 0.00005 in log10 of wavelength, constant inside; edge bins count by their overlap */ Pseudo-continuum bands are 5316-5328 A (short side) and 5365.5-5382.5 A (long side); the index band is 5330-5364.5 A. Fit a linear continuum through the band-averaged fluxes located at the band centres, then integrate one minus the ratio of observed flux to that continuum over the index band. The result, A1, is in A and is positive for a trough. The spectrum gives -1.7 A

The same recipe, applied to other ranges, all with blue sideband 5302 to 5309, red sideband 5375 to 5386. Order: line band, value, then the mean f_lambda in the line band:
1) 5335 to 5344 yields 0.28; 0.517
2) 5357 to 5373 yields 0.14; 0.526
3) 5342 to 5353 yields 0.31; 0.518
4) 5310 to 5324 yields 0.47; 0.518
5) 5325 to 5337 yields 0.69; 0.504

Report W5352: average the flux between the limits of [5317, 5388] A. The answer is 0.519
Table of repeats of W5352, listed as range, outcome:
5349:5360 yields 0.553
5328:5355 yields 0.519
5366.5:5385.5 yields 0.517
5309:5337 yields 0.512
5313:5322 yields 0.518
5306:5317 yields 0.538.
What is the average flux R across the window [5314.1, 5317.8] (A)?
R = 0.525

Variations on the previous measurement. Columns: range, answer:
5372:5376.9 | 0.509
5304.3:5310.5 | 0.541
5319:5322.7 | 0.5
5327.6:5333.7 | 0.502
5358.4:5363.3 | 0.553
